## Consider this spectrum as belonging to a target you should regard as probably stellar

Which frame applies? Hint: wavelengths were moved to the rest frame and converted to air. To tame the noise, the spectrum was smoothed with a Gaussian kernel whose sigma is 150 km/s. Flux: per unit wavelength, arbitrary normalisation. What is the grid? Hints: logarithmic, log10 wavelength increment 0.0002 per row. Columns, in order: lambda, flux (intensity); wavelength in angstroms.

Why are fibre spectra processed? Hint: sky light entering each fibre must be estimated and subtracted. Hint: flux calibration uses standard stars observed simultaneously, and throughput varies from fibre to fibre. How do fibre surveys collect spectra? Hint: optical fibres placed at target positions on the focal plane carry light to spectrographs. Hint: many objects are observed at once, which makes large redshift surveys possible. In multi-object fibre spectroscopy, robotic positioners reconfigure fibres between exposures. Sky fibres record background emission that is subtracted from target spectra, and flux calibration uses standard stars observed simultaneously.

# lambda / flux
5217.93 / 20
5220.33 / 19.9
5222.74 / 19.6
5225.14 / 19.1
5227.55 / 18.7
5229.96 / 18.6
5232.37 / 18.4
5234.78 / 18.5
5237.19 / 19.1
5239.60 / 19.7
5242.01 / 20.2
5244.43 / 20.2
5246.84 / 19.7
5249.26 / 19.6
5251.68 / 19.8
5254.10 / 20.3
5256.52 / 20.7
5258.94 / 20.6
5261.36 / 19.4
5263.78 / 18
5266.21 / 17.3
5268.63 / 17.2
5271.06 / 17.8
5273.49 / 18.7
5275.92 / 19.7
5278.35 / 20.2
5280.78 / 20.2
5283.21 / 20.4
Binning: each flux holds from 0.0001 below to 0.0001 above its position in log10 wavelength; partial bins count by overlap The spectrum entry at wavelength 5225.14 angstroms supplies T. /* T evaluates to 19.1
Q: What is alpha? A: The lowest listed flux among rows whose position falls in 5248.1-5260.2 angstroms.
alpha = 19.6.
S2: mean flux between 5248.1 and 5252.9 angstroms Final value 19.7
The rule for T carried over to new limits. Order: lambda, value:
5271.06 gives 17.8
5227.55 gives 18.7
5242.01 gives 20.2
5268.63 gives 17.2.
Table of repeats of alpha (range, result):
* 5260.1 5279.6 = 17.2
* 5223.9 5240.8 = 18.4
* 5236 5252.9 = 19.1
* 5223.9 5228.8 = 18.7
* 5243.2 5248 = 19.7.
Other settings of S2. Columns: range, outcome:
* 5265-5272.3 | 17.4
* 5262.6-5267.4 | 17.6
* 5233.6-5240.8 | 19.1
